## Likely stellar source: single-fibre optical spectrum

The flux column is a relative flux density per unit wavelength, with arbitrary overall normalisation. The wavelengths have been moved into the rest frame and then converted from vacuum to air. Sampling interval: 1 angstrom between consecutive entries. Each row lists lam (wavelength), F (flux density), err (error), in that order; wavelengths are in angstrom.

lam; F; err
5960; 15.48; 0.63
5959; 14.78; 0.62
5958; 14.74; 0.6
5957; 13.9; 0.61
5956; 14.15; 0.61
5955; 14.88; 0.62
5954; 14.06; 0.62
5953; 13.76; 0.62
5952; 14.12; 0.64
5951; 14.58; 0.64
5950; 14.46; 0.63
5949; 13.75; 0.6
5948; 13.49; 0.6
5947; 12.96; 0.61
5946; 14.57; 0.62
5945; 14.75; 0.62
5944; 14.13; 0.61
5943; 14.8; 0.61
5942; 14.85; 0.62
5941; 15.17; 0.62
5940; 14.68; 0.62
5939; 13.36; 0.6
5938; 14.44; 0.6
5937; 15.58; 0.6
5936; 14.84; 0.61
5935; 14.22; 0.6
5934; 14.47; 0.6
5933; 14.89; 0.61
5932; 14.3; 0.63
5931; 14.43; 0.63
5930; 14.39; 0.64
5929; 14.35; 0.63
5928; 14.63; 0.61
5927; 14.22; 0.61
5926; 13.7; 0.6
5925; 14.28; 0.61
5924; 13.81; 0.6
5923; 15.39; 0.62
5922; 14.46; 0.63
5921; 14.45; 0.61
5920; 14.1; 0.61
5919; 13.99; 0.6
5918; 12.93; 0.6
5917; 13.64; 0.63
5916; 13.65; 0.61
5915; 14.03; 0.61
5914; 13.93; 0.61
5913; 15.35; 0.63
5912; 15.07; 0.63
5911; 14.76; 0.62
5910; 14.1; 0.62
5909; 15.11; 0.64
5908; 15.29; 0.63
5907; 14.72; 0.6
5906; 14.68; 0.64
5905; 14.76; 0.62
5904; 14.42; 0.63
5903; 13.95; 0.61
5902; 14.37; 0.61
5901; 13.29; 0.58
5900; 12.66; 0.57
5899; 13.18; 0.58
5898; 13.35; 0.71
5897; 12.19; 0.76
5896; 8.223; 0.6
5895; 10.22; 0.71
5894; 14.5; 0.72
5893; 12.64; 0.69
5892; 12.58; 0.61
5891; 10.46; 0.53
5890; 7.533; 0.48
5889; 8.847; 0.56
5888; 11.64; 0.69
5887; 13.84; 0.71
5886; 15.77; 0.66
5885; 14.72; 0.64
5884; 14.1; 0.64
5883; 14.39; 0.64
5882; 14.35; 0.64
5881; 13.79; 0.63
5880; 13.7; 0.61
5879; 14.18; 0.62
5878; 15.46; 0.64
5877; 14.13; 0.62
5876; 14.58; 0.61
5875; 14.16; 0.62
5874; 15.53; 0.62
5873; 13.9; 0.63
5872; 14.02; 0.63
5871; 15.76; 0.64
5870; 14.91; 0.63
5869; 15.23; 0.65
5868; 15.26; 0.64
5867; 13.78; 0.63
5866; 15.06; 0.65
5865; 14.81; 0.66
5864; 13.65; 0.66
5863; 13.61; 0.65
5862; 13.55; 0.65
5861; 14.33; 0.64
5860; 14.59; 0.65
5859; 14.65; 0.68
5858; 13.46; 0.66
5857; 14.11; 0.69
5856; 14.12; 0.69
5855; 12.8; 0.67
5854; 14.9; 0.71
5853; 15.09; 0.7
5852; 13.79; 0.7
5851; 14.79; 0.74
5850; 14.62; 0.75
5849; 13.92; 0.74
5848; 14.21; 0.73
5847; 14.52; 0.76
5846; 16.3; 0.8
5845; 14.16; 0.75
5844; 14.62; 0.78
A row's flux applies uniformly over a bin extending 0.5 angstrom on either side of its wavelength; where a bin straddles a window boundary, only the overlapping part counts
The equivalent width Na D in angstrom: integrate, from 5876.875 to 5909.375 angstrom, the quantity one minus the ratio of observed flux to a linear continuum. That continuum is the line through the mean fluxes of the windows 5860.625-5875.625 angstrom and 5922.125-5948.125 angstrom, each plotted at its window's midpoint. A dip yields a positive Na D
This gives 2.8 angstrom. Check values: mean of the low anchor 14.5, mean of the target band 13.2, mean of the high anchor 14.4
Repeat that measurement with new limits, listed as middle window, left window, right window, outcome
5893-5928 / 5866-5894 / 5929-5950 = 0.58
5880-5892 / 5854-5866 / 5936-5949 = 1.22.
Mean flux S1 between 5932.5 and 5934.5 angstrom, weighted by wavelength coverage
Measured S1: 14.7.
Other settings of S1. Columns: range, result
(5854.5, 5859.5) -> 13.8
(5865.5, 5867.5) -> 14.4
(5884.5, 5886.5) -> 15.2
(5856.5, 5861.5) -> 14.2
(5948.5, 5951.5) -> 14.3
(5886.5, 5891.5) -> 10.5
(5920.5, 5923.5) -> 14.8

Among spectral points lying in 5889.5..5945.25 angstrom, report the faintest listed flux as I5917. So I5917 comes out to 7.533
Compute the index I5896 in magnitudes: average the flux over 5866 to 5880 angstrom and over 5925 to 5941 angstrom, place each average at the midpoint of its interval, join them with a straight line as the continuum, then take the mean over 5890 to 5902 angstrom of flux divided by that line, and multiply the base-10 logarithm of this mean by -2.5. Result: 0.21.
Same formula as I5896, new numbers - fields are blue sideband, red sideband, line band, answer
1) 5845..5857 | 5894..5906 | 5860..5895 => -0.01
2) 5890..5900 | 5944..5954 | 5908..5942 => -0.11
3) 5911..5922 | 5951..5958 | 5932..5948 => -0.02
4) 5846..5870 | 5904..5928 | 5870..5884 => -0.01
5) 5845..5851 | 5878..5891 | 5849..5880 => -0.04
